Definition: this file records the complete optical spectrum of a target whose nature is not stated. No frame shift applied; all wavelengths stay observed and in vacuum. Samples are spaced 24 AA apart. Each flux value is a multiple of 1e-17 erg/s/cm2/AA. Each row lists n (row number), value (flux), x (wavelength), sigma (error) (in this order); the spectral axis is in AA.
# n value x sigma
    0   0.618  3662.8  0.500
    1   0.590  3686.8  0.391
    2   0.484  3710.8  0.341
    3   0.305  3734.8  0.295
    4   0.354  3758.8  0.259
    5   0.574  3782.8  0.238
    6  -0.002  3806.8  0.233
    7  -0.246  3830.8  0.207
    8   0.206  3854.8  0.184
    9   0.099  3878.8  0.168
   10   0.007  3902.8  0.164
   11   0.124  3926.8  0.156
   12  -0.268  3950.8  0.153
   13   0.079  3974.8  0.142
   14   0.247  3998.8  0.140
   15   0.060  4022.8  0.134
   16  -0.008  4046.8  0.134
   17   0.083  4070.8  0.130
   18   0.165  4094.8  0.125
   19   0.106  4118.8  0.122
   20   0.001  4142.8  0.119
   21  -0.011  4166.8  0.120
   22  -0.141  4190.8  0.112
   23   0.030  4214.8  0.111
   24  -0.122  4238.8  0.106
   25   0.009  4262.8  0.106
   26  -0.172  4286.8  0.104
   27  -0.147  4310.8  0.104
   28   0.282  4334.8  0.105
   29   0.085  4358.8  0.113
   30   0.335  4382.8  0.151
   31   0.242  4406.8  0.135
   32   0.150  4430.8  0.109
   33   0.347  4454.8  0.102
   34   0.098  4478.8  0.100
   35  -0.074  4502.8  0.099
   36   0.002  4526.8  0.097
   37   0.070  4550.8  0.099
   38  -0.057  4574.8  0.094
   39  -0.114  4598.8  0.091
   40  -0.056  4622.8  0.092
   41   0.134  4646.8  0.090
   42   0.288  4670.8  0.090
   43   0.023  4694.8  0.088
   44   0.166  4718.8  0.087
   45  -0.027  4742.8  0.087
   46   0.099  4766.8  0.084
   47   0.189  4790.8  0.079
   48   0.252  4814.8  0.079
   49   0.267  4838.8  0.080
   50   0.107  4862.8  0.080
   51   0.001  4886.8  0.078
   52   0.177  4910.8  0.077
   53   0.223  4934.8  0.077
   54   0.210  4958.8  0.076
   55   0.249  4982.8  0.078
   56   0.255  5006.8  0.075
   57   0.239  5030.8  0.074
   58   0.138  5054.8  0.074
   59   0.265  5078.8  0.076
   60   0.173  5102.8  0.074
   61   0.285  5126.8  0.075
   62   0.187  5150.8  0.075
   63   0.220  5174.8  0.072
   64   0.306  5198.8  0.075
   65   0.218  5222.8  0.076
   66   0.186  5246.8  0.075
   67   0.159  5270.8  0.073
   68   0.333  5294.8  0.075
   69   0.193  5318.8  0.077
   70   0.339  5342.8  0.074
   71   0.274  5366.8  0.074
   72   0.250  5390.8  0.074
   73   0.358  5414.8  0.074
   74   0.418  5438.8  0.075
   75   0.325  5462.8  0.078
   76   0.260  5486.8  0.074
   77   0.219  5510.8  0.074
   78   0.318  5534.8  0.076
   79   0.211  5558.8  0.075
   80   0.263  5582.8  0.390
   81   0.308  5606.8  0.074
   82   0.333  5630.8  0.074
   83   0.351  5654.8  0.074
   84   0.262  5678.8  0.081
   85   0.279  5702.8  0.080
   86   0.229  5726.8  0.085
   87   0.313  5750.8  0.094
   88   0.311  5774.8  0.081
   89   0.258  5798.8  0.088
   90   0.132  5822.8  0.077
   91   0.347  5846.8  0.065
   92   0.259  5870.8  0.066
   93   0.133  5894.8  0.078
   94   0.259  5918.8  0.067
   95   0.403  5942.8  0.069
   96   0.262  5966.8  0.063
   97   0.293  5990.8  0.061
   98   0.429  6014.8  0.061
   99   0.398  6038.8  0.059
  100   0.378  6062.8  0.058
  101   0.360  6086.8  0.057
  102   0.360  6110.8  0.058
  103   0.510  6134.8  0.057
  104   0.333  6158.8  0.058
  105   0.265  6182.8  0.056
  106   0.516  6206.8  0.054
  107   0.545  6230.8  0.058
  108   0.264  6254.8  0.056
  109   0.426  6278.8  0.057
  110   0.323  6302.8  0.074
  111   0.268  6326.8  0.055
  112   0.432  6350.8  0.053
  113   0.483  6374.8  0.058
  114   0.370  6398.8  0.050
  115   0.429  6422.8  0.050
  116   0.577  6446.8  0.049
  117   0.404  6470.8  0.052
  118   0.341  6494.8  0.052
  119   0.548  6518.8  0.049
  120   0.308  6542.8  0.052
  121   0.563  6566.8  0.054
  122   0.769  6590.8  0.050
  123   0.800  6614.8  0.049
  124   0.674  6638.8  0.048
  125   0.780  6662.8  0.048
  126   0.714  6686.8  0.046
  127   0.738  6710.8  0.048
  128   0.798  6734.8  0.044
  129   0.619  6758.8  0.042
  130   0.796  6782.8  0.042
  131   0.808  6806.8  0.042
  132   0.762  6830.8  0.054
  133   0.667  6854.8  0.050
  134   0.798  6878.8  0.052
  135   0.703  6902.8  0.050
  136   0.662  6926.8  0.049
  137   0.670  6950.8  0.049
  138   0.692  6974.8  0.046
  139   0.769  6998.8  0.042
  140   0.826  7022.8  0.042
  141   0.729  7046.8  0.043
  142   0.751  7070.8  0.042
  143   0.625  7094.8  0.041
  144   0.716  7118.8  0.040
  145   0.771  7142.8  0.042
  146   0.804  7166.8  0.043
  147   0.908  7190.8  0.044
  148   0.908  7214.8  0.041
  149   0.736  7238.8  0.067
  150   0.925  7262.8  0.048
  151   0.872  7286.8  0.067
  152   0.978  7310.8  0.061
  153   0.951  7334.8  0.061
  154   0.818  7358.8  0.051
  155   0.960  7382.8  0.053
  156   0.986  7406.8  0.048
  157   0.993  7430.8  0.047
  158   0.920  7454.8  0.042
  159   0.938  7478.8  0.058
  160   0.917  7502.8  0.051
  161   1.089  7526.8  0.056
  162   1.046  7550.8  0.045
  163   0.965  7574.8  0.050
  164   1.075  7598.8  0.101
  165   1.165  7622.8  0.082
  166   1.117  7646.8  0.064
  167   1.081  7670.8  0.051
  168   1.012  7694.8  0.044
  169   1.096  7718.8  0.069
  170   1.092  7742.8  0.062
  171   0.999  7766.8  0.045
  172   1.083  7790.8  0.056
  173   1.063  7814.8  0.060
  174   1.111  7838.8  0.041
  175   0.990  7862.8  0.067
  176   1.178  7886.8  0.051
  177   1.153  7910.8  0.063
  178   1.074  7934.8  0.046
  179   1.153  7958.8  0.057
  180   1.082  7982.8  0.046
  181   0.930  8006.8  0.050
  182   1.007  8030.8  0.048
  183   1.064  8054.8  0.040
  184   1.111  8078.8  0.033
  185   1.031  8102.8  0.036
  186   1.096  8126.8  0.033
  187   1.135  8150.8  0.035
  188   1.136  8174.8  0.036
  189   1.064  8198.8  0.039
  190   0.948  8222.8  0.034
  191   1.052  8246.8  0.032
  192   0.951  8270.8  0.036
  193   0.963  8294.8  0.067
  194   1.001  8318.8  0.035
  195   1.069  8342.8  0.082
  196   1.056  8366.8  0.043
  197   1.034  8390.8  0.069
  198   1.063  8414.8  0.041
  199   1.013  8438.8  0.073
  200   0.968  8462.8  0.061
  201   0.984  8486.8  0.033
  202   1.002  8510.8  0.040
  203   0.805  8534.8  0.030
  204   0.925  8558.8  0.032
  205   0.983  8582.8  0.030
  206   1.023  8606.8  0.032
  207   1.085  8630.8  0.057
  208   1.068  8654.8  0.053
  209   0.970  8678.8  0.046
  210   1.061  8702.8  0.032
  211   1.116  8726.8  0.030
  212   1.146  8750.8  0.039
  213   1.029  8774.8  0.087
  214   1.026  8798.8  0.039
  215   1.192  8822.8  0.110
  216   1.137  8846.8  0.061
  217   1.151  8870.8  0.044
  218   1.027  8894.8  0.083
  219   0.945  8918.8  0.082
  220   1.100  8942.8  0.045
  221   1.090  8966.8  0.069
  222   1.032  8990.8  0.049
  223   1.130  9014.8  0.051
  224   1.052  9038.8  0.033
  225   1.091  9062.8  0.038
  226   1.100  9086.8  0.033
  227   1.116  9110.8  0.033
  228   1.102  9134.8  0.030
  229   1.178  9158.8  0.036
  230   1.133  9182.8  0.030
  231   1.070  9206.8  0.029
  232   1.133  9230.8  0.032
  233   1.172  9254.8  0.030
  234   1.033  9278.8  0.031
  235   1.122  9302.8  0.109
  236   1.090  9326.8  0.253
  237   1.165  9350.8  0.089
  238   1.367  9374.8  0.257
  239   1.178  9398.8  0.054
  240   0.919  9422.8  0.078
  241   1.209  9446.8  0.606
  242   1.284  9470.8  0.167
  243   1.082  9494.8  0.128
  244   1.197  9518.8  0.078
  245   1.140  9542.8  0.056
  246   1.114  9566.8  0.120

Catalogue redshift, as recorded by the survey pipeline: 0.649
